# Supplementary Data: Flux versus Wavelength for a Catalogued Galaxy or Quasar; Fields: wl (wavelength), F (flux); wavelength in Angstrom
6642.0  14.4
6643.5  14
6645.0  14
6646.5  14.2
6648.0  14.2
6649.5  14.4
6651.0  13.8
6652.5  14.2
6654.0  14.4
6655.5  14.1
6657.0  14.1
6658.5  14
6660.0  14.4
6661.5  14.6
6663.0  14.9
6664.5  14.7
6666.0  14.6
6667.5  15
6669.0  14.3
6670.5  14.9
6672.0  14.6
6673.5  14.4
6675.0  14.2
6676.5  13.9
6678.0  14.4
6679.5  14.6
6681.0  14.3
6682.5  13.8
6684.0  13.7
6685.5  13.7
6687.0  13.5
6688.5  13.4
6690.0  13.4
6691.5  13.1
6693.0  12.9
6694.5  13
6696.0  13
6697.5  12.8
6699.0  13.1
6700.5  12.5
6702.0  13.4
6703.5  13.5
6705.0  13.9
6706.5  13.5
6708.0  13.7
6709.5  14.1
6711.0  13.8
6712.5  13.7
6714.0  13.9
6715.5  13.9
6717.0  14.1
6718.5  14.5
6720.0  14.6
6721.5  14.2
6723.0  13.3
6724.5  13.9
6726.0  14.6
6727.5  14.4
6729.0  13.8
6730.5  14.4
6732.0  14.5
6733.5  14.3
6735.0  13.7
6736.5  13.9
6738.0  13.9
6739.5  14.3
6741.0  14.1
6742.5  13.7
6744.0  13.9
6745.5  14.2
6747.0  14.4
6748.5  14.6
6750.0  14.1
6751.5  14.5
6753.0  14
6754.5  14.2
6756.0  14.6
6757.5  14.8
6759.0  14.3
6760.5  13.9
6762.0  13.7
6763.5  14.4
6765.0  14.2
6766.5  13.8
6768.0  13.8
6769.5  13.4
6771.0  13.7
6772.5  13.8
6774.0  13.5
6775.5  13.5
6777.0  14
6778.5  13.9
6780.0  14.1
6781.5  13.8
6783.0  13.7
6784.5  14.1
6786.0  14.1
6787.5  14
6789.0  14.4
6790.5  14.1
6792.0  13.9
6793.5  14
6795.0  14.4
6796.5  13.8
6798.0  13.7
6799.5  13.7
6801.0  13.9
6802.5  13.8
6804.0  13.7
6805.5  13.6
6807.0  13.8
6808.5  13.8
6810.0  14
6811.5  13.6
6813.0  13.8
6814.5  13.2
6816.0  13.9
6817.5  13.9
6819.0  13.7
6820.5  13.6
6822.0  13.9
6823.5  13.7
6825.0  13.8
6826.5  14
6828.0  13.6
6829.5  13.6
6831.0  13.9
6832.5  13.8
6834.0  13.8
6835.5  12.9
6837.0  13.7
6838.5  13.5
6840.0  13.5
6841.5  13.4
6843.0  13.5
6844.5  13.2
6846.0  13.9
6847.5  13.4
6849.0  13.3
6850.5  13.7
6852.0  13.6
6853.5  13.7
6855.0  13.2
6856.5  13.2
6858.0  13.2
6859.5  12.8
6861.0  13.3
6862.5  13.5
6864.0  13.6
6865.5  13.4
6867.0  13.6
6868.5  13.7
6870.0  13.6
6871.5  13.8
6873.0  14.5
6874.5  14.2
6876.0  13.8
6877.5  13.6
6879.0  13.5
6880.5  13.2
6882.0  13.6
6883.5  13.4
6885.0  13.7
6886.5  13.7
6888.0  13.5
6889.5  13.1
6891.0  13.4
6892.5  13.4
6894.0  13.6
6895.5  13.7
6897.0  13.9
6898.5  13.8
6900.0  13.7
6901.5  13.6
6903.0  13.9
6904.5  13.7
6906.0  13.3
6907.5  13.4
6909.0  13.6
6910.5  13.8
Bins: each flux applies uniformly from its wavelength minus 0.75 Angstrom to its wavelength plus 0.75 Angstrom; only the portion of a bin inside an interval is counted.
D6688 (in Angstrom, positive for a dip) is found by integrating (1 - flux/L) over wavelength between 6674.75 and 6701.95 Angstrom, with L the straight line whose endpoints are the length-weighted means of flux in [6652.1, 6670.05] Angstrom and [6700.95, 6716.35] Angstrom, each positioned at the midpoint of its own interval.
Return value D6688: 1.0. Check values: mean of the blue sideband 14.5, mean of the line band 13.5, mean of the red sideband 13.7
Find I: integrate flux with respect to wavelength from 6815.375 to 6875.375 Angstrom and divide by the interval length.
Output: 13.6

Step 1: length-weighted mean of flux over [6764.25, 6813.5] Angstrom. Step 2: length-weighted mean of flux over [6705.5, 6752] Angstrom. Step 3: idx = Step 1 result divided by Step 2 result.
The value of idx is 0.98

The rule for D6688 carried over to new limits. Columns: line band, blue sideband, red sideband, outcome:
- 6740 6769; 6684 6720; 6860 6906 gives -1.3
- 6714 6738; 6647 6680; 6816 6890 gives 0.0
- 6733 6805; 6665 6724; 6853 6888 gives -1.5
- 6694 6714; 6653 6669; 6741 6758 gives 1.3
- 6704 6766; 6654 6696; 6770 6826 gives -0.7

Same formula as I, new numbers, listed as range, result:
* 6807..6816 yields 13.7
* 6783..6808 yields 13.9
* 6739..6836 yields 13.9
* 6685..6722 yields 13.6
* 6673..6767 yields 13.9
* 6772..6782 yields 13.8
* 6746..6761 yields 14.3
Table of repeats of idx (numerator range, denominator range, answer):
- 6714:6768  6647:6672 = 0.98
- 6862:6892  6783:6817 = 0.98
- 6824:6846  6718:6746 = 0.96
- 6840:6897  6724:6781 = 0.96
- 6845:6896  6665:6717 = 0.98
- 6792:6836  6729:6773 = 0.98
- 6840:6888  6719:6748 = 0.96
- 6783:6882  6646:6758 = 0.98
